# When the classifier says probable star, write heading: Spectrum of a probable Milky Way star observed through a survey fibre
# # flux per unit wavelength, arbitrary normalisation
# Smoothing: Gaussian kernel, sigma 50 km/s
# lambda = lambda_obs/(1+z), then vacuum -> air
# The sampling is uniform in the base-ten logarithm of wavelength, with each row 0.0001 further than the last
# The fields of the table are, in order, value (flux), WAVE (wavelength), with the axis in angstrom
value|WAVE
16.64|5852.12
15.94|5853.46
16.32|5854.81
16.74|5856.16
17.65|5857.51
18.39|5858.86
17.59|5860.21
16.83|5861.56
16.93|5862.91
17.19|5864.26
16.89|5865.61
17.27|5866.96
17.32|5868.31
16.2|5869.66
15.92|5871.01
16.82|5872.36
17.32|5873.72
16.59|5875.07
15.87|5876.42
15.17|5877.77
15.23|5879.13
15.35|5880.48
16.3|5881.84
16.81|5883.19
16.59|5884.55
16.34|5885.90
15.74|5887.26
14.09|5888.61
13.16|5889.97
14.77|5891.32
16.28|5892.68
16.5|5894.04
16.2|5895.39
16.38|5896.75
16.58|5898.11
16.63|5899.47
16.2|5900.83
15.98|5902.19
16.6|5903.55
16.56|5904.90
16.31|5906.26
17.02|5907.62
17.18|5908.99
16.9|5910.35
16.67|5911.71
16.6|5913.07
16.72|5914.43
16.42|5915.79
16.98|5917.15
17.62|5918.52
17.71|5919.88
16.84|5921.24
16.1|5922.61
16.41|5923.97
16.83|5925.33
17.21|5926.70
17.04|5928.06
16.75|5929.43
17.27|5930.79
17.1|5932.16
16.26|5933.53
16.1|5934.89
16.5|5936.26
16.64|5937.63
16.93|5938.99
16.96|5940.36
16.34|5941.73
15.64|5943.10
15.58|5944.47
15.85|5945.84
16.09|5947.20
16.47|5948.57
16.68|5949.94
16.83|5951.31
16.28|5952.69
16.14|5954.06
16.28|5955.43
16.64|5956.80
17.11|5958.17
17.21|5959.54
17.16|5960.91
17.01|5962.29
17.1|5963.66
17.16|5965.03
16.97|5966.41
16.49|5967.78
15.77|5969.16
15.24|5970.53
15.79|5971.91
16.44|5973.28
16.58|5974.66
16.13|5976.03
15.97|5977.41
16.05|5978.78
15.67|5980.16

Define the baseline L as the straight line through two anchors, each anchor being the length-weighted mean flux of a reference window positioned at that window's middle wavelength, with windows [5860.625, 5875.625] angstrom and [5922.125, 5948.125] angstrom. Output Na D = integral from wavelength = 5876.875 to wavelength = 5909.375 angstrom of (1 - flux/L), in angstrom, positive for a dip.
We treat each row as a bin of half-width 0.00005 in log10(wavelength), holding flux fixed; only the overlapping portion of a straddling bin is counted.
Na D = 1.4 angstrom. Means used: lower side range 16.9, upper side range 16.5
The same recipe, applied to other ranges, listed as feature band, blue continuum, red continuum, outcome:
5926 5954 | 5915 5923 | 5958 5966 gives 0.9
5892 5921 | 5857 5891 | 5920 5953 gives -0.4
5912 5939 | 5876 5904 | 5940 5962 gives -1.0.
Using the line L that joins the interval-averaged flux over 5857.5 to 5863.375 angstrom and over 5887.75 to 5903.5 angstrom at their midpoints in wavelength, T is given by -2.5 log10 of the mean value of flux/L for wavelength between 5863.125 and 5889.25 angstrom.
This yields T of 0.03 mag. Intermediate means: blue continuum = 17.5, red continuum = 15.7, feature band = 16.3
